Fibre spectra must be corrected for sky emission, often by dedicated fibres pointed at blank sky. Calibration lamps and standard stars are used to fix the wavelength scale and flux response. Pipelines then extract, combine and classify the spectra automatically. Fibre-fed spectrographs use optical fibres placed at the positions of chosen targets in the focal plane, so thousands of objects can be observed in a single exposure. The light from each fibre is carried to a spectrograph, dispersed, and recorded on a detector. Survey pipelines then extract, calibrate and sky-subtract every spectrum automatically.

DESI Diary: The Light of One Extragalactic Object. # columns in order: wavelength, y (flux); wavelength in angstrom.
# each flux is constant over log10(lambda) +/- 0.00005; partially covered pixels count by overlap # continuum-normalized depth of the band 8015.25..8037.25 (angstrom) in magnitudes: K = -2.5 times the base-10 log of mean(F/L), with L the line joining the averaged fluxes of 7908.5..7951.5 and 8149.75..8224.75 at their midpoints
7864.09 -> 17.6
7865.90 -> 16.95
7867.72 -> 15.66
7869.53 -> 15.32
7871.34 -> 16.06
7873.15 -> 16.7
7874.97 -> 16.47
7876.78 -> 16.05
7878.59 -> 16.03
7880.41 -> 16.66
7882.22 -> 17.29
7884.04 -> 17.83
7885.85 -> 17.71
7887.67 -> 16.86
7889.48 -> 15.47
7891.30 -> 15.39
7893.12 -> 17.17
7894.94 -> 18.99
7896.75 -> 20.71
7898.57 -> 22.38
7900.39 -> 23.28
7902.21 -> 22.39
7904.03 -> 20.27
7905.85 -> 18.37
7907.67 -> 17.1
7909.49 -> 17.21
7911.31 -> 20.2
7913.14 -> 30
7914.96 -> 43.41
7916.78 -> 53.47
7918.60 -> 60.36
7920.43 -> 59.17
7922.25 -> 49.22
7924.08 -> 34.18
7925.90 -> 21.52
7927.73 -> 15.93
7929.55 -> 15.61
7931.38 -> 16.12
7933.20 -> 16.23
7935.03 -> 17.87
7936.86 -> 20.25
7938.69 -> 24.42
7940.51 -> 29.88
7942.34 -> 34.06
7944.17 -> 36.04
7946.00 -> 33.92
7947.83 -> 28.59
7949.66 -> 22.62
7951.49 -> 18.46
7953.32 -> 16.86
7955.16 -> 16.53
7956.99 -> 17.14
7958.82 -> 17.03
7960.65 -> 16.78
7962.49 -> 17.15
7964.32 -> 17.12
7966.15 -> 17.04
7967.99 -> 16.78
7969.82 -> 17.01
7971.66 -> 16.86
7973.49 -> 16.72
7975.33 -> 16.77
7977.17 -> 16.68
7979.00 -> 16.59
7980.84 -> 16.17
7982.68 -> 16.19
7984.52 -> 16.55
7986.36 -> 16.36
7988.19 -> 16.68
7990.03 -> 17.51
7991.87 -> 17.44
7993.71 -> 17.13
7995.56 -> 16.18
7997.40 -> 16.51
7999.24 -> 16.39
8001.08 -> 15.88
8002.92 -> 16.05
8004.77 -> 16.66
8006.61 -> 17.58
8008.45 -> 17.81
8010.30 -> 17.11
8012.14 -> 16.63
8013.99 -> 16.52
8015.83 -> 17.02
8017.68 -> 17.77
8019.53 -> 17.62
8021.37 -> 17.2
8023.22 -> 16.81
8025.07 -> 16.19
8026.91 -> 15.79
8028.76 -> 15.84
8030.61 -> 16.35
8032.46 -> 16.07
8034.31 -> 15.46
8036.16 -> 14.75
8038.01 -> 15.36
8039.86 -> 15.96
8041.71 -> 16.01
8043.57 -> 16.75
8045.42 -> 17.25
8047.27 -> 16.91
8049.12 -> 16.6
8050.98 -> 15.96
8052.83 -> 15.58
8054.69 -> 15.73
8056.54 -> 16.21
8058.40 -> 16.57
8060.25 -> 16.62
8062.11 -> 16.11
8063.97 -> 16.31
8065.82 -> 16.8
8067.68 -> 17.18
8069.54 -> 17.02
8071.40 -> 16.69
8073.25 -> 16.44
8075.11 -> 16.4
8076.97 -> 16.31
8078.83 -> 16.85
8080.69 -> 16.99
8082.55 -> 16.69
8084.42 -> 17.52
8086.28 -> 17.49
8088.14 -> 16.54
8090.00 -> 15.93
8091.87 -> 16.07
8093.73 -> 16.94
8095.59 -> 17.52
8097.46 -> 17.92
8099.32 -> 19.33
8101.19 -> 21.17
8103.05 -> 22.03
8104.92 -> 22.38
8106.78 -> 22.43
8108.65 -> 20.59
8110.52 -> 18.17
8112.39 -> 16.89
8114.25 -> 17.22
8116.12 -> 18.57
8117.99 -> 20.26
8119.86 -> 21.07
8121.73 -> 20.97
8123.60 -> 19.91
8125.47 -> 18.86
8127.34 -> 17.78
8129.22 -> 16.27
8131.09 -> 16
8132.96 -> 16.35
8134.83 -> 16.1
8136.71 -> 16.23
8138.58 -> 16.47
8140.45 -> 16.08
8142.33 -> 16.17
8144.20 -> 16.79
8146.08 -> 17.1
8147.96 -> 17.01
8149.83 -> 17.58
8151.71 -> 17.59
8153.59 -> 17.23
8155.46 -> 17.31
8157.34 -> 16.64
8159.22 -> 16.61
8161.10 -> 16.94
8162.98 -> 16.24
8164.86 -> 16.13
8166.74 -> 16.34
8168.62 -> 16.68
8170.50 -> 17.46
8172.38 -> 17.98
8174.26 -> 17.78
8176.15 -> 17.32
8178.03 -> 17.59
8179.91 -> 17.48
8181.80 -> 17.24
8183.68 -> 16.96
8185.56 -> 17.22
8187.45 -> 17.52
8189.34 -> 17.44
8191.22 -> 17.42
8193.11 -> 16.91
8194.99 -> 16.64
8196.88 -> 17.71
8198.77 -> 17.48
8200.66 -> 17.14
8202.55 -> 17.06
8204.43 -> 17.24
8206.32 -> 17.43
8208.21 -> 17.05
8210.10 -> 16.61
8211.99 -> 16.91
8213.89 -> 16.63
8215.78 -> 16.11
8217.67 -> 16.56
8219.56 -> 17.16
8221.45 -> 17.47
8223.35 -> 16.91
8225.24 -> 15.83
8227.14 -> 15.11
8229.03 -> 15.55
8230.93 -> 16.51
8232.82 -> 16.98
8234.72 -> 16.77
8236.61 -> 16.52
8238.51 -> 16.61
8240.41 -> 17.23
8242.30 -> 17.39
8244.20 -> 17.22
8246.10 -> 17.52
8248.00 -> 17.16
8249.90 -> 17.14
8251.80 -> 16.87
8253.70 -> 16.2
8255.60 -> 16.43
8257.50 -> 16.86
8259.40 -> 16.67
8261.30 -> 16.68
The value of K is 0.47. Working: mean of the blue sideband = 30.2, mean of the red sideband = 17.1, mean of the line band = 16.4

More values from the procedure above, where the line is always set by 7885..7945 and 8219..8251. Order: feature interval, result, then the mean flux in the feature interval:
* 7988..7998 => 0.37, 16.9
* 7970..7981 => 0.41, 16.7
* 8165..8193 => 0.07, 17.3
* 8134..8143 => 0.21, 16.2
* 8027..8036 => 0.39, 15.8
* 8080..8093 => 0.25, 16.7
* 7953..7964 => 0.42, 16.9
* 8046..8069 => 0.32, 16.4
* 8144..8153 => 0.12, 17.2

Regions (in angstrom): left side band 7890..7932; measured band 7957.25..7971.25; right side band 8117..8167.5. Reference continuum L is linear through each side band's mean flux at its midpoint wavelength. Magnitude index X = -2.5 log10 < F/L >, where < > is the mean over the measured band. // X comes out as 0.43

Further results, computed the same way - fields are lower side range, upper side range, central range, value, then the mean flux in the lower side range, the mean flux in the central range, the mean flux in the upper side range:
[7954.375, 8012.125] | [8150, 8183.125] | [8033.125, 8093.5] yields 0.03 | 16.8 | 16.4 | 17.1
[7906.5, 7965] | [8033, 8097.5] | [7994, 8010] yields 0.27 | 26.7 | 16.7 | 16.5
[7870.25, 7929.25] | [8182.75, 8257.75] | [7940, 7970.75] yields 0.06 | 24.4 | 21.8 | 16.9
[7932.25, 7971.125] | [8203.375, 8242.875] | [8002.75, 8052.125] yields 0.21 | 21.5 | 16.5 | 16.7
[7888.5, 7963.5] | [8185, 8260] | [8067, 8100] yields 0.22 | 25.1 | 17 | 16.9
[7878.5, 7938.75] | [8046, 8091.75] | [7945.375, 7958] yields 0.04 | 24.5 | 21.7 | 16.6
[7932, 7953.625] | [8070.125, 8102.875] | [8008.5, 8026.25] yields 0.23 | 25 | 17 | 17.3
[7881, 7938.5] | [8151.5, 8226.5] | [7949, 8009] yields 0.33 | 24.9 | 17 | 17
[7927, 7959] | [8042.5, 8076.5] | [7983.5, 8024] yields 0.14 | 22.2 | 16.9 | 16.5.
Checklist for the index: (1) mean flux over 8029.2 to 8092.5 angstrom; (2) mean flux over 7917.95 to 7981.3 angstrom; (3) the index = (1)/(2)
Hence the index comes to 0.70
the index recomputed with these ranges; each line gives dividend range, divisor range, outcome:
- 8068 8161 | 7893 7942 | 0.65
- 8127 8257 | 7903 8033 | 0.79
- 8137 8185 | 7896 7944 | 0.61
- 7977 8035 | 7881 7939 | 0.67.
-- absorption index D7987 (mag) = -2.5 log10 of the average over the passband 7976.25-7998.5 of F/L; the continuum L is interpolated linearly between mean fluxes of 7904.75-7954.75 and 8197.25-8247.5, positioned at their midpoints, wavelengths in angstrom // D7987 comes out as 0.49 mag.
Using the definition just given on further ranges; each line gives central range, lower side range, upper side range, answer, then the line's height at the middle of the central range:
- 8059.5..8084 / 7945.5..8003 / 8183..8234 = 0.05 mag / 17.4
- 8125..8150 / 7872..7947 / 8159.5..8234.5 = 0.11 mag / 18.5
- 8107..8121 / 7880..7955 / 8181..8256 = 0.03 mag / 19.8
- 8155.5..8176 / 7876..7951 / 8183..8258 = 0.09 mag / 18.4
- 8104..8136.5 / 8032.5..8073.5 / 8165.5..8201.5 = -0.12 mag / 16.8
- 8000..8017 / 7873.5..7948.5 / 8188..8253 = 0.31 mag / 22.4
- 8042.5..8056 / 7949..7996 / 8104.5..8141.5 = 0.09 mag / 17.7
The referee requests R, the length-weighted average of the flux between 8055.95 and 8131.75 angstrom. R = 17.9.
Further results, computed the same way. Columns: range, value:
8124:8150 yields 16.8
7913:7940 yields 31.9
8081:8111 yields 18.6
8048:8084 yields 16.5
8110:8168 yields 17.4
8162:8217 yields 17.1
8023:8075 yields 16.3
